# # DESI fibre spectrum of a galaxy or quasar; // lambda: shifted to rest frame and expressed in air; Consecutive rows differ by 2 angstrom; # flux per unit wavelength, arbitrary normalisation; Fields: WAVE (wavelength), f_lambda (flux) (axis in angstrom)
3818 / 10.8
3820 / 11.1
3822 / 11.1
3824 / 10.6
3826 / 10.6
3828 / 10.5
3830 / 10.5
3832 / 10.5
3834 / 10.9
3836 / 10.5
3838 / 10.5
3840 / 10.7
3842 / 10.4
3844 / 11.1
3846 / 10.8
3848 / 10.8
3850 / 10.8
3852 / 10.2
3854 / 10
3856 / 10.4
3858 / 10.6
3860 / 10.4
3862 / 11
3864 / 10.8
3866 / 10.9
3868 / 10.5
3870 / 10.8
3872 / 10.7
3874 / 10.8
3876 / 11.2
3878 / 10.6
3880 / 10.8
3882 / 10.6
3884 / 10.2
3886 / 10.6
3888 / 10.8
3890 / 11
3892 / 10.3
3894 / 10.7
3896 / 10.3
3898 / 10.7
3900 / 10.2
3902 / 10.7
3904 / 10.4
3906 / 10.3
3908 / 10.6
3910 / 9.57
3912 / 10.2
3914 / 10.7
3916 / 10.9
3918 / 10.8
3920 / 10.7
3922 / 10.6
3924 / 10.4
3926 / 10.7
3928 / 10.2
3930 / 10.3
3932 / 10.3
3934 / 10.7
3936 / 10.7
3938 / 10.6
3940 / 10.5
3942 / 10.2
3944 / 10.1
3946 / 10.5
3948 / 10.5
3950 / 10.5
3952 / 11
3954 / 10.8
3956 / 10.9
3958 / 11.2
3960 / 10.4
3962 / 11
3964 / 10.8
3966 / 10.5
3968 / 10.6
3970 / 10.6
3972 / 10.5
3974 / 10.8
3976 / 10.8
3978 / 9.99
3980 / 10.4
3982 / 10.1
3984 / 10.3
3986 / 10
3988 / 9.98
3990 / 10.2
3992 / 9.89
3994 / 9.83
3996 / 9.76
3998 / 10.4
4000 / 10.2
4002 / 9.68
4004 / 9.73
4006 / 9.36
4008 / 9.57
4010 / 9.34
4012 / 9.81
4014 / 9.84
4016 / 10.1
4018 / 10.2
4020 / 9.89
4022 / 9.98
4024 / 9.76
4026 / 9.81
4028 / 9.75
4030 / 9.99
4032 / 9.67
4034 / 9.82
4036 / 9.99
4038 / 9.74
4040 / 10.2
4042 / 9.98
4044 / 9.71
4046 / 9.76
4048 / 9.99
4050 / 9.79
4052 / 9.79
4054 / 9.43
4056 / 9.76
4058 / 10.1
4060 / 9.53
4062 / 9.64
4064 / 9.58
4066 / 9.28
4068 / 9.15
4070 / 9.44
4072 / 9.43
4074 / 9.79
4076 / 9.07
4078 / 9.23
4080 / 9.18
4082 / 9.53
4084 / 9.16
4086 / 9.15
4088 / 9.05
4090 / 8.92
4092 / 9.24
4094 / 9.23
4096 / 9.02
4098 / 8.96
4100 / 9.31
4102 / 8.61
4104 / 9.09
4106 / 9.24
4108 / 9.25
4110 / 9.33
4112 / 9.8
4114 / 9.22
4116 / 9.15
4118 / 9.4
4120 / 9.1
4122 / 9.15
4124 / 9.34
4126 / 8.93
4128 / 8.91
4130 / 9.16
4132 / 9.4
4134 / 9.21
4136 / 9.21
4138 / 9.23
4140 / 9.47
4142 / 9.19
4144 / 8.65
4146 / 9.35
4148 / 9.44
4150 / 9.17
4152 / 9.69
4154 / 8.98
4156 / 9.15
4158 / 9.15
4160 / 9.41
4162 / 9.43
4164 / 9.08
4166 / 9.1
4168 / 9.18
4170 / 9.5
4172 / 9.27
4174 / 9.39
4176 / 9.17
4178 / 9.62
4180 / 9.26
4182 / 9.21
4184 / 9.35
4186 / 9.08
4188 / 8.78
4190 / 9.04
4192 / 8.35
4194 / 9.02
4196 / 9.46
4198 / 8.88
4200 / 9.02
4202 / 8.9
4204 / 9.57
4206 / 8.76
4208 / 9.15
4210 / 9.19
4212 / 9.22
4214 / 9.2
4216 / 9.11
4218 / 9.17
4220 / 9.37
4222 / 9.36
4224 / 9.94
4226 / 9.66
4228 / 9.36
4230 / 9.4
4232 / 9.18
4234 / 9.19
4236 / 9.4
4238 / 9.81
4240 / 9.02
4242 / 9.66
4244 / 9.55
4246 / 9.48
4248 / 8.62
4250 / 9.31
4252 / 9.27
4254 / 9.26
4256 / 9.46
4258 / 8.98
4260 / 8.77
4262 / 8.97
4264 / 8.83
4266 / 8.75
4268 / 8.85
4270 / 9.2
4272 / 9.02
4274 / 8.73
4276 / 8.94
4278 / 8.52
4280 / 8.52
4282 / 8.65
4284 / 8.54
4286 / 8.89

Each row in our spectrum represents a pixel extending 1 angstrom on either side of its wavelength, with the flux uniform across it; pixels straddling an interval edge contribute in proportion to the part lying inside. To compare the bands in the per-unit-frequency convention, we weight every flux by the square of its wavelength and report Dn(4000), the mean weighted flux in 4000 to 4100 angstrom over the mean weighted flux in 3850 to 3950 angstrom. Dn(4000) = 1.0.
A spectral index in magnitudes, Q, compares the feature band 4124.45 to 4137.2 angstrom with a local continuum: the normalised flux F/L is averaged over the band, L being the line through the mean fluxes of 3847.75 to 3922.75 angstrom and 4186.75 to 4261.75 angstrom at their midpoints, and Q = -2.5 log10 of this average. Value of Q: 0.051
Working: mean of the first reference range 10.6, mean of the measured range 9.15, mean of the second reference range 9.21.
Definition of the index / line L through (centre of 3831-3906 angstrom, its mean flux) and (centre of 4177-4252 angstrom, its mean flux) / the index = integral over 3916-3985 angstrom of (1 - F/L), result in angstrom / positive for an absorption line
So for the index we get -1.81 angstrom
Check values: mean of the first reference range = 10.6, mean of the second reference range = 9.23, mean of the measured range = 10.6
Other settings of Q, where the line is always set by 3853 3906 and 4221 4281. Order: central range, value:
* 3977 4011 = 0.026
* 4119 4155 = 0.047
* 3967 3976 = -0.041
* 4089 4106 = 0.081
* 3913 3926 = -0.024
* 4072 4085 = 0.057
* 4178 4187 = 0.019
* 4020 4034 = 0.023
